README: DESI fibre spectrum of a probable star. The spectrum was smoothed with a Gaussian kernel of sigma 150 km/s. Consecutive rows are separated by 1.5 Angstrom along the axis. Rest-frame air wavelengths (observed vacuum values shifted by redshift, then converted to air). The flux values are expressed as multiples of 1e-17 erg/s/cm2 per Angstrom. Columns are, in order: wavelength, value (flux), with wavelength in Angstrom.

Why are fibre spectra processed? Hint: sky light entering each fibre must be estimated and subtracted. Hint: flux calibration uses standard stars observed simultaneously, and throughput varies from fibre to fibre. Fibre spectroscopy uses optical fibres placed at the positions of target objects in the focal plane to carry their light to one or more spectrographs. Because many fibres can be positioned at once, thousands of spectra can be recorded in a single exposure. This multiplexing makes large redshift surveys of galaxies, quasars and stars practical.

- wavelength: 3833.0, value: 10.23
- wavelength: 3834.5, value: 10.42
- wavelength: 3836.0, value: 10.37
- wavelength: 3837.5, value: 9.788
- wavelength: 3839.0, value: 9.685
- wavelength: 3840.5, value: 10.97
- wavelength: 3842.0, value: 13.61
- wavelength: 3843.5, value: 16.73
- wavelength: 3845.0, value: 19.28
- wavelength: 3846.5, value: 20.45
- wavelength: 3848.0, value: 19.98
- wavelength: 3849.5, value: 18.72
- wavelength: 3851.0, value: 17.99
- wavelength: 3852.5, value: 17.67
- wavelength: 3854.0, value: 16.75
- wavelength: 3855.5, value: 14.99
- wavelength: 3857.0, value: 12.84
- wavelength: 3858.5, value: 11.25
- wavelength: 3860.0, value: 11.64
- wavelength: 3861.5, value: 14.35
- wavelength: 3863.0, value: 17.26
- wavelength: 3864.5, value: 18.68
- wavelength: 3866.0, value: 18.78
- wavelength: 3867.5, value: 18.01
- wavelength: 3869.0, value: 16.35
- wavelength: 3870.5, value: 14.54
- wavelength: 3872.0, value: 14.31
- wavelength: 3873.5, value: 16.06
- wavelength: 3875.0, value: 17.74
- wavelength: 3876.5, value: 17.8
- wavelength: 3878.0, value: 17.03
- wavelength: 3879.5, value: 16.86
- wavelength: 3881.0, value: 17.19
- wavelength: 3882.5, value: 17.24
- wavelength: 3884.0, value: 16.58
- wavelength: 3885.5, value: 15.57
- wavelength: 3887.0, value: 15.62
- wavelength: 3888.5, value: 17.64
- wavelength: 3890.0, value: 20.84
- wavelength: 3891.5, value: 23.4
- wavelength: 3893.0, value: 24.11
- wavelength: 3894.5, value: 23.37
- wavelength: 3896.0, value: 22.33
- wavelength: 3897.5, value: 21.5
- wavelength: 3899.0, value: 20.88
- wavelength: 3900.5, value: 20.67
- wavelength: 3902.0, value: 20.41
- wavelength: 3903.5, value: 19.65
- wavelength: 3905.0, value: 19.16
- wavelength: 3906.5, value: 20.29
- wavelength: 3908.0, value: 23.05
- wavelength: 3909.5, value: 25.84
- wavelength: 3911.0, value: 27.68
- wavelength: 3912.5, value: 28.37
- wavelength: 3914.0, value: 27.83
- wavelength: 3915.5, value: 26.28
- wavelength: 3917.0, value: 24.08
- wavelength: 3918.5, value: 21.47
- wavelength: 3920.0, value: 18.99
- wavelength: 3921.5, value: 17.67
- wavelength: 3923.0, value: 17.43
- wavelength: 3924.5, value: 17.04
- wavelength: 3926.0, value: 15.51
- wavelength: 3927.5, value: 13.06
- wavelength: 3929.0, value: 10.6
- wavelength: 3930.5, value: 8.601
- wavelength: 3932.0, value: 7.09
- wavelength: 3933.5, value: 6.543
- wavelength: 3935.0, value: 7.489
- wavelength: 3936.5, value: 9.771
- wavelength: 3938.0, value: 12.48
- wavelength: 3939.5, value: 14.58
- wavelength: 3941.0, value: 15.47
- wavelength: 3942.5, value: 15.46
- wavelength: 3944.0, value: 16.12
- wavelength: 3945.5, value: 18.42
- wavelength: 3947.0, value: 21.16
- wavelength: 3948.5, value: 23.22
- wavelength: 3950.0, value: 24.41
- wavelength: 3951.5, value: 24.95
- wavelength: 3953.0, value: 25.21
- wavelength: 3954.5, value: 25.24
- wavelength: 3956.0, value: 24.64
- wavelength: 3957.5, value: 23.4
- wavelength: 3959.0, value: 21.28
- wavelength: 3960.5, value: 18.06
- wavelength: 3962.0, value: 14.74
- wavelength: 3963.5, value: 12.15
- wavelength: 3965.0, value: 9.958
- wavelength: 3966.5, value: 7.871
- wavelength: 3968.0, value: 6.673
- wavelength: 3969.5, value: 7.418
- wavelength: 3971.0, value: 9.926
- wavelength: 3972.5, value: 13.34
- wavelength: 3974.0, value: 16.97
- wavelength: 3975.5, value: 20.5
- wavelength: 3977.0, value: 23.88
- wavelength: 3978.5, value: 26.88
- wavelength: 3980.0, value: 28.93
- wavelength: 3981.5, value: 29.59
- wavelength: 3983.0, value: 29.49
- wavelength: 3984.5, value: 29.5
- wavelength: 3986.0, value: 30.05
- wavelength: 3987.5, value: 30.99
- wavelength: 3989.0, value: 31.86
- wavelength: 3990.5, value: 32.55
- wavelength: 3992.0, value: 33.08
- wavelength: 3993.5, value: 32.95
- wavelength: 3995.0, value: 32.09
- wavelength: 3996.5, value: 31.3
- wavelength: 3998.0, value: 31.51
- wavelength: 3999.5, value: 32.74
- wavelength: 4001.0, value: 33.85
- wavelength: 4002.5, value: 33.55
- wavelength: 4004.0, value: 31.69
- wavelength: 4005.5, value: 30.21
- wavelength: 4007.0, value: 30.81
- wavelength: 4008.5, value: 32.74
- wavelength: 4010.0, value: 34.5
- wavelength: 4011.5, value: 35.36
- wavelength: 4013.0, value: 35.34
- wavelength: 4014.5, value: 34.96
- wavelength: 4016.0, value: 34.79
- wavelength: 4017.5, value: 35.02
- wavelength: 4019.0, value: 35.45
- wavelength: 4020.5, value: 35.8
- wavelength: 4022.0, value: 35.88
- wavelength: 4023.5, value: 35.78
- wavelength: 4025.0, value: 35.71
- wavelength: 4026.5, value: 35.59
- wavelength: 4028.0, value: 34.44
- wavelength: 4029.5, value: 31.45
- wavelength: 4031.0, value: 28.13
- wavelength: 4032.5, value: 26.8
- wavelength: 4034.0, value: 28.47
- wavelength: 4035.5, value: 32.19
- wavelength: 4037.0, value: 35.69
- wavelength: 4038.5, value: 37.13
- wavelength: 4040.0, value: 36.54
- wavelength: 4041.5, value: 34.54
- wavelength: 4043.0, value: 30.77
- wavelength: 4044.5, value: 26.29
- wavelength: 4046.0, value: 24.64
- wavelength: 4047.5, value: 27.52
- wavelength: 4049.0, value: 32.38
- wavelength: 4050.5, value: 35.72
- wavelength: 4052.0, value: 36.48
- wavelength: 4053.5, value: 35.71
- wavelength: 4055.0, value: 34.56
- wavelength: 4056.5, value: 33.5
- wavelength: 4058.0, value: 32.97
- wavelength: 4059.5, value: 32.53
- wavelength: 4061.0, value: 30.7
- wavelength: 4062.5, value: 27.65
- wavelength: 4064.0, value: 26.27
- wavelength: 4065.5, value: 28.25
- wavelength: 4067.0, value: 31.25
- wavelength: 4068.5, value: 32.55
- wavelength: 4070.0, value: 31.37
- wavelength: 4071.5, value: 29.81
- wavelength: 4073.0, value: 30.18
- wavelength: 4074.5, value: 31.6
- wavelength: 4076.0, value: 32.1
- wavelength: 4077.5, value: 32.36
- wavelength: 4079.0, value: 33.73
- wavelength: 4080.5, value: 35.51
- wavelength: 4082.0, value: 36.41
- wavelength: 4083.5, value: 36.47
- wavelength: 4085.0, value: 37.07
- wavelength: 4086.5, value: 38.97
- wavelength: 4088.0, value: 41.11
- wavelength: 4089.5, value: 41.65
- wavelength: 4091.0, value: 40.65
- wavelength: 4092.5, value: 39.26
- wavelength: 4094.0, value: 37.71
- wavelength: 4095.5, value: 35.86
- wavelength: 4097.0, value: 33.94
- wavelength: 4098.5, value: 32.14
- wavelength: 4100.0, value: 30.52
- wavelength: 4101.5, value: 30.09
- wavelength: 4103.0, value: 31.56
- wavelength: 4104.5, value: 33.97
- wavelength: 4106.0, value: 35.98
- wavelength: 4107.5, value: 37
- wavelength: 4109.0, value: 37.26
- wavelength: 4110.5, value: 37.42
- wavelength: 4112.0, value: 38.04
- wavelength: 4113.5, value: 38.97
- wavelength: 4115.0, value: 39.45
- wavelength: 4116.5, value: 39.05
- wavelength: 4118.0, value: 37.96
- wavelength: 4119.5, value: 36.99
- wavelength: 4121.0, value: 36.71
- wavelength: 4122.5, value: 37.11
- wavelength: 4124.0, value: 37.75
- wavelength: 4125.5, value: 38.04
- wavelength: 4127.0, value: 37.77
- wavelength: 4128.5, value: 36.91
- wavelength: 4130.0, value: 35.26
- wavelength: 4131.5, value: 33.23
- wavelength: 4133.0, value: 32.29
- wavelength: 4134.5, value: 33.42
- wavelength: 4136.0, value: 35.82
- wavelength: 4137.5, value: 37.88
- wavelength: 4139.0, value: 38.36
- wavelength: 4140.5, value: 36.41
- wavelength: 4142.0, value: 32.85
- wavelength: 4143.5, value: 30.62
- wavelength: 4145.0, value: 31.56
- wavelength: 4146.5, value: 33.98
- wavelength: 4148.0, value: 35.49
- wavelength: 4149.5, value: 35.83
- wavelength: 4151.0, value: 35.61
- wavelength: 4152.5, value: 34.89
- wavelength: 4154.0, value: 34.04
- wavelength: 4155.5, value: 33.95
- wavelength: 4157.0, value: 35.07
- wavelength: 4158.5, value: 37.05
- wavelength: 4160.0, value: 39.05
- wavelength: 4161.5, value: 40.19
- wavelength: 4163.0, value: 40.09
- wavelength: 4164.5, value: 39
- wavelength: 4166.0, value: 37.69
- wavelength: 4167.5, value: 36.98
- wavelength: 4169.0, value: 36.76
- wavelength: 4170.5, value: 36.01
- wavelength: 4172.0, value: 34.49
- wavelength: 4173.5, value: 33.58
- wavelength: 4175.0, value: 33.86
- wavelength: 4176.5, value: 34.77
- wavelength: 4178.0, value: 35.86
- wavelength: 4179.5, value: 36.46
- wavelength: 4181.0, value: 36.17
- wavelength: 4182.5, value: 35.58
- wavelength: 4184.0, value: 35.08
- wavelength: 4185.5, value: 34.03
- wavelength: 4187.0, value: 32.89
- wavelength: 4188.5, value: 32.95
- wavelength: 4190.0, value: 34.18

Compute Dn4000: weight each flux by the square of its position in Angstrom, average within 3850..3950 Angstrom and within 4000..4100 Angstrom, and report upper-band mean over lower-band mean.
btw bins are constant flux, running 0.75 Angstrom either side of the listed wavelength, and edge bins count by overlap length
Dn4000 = 2.0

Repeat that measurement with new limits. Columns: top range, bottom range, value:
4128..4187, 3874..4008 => 1.87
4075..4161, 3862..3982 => 2.16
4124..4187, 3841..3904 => 2.31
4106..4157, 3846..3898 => 2.33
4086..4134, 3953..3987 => 1.98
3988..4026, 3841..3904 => 2.02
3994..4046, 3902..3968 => 1.91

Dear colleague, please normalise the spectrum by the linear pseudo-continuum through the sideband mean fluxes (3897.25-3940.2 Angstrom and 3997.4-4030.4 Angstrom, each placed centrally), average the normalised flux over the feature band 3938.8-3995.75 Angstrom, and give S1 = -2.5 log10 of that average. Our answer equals 0.21 mag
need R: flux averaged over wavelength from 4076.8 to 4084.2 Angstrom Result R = 34.9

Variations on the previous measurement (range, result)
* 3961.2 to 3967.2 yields 11.3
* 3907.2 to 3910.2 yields 24.4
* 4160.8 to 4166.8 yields 39.2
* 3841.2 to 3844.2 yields 15.1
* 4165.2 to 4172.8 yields 36.4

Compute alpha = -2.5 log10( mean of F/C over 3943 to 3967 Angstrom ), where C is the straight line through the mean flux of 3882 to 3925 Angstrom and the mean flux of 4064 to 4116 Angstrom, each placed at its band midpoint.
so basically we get 0.267 mag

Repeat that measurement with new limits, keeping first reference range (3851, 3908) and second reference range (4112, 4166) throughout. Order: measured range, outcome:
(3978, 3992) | -0.19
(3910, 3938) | 0.22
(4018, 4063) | -0.12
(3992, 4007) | -0.22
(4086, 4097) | -0.18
